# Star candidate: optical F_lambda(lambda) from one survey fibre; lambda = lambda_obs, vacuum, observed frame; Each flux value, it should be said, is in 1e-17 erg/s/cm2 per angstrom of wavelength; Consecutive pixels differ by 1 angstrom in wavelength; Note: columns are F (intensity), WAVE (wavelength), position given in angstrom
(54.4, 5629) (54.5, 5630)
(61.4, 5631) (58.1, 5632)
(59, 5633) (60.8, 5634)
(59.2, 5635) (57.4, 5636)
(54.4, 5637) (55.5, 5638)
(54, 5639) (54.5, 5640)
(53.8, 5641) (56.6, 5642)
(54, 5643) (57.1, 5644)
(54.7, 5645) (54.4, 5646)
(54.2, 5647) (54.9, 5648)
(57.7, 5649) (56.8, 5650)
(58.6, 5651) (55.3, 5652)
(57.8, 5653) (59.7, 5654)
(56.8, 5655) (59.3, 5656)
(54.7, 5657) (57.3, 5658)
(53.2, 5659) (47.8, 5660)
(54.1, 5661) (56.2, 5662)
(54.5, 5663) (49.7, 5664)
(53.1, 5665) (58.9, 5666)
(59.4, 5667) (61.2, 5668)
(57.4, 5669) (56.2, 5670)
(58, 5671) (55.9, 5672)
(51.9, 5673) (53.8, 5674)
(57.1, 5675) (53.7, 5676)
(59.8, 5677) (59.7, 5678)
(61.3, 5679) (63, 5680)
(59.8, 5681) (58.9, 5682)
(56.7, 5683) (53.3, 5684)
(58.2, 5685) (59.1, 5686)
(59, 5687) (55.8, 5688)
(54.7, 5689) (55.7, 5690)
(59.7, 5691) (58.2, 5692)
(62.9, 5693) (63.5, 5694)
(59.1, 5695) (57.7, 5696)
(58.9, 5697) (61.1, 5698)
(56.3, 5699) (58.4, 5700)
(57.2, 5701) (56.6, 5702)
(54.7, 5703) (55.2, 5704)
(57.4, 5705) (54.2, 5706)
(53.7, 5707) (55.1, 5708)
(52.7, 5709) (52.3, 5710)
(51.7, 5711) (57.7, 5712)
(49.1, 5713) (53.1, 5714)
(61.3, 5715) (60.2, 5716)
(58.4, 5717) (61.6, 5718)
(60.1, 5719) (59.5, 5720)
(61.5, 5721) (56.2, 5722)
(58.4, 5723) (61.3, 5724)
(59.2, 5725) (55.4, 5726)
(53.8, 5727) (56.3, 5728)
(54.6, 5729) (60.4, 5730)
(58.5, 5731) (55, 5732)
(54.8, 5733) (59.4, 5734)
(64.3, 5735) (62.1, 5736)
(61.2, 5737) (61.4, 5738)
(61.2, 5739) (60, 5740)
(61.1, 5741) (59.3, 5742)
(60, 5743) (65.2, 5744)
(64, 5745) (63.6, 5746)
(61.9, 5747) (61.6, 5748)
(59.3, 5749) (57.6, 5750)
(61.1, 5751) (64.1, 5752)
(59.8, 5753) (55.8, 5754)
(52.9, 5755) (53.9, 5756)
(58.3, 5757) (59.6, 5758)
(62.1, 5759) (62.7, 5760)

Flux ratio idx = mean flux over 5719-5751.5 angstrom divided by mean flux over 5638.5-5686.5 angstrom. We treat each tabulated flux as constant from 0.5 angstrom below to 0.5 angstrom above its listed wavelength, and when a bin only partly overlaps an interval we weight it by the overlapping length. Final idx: 1.1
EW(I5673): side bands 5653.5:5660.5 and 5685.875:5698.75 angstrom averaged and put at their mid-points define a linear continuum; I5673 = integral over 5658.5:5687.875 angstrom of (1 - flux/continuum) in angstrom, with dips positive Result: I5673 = 0.3 angstrom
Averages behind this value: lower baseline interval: 55.5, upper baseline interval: 58.8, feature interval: 56.6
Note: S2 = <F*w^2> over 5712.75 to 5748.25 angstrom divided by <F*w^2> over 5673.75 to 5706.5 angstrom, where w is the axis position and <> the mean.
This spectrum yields 1.04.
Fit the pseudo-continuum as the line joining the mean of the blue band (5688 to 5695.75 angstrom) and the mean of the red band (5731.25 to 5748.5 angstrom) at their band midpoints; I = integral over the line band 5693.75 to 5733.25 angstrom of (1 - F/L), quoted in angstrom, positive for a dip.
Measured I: 1.8 angstrom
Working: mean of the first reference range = 58.9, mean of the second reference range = 60.9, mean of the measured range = 57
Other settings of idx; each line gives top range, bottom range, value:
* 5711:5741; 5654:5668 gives 1.05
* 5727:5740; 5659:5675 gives 1.07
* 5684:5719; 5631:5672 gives 1.02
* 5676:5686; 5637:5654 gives 1.05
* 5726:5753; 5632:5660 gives 1.07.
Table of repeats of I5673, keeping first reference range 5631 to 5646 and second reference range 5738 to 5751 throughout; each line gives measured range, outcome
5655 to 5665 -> 0.6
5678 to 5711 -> 0.8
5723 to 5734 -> 0.6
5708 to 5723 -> 0.8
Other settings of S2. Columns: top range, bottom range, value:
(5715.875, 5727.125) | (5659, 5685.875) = 1.06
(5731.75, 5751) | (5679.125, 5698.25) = 1.05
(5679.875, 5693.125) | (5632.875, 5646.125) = 1.05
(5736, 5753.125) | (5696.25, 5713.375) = 1.12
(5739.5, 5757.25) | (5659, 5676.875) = 1.12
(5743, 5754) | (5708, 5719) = 1.11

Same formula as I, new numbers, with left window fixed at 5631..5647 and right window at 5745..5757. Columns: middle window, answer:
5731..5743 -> -0.2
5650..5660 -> 0.0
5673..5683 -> -0.1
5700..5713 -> 0.8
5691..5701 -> -0.3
